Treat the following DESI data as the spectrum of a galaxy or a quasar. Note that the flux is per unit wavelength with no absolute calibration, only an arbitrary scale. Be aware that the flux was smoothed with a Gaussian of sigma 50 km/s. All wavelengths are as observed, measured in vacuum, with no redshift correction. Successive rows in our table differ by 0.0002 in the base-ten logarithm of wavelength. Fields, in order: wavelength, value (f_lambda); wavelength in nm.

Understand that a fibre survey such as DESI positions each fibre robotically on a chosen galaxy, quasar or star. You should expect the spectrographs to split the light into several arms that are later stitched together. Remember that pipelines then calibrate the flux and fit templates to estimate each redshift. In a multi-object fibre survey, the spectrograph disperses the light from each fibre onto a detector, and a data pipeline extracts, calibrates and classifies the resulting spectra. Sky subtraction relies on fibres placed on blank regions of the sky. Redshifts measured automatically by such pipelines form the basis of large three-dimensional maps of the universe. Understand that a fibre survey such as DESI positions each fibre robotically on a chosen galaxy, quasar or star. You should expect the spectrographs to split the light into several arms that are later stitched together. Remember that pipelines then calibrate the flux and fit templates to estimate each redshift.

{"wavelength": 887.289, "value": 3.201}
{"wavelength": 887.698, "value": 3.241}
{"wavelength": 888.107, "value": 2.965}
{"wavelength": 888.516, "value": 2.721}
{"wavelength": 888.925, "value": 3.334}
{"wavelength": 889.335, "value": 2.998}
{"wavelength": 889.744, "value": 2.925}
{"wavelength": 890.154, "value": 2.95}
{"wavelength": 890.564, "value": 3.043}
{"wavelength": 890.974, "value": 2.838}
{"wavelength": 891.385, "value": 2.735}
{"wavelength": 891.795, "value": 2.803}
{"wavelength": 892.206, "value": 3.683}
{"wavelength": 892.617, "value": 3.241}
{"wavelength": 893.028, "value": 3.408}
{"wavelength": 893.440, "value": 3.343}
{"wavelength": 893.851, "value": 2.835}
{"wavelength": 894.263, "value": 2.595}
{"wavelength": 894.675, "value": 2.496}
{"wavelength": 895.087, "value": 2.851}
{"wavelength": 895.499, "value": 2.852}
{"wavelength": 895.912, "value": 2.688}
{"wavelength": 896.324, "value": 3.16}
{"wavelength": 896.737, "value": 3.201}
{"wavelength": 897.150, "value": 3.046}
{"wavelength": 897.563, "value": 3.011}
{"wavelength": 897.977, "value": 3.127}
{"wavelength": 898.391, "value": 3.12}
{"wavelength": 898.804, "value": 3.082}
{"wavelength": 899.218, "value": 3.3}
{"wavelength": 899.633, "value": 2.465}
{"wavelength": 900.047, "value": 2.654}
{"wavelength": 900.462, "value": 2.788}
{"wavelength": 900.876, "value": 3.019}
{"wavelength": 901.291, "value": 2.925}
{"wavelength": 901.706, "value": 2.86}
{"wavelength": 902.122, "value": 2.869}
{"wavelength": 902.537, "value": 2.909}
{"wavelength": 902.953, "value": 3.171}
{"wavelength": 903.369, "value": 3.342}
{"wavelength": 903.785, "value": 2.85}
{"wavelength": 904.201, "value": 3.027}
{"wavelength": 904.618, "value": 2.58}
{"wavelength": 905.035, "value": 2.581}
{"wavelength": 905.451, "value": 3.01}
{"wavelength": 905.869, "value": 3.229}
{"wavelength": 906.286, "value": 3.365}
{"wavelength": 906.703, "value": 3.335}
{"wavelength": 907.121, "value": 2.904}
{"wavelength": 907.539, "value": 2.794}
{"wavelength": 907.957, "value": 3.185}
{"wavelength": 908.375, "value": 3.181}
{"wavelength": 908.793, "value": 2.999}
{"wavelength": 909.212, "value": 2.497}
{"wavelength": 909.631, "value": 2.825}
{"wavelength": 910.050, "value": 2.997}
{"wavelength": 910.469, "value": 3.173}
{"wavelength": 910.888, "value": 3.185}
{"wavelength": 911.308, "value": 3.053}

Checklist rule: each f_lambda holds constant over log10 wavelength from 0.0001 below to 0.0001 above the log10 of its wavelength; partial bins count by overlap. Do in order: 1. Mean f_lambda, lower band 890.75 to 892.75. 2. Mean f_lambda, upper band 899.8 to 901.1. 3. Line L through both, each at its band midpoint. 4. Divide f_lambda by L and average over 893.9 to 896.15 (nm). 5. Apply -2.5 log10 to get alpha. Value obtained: 0.10 mag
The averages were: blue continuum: 3.05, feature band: 2.71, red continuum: 2.81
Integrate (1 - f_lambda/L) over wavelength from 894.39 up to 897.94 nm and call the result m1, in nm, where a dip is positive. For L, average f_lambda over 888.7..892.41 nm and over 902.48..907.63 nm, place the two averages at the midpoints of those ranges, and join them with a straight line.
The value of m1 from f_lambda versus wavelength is 0.13 nm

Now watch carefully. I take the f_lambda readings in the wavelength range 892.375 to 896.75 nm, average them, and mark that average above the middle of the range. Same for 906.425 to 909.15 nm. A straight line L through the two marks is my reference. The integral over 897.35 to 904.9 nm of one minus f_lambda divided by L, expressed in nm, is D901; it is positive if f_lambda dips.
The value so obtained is 0.14 nm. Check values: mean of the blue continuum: 2.97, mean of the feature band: 2.95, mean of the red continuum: 3.04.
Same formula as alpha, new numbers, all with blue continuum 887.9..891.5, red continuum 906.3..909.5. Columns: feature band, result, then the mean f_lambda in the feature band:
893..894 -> -0.08 mag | 3.18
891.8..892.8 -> -0.13 mag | 3.33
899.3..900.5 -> 0.11 mag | 2.68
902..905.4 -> 0.03 mag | 2.92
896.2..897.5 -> -0.05 mag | 3.12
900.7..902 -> 0.02 mag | 2.93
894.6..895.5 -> 0.09 mag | 2.74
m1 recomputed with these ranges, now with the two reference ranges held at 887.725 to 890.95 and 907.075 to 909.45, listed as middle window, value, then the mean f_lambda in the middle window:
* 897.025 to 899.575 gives -0.10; 3.08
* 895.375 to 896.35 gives 0.04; 2.86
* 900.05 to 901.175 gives 0.04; 2.86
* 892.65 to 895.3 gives 0.03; 2.94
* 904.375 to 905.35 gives 0.10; 2.64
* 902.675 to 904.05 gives -0.08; 3.11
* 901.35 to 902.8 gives 0.03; 2.89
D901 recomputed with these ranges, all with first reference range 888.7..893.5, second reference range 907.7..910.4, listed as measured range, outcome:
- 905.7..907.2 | -0.13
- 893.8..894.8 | 0.15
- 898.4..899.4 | -0.05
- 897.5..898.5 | -0.02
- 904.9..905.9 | 0.02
